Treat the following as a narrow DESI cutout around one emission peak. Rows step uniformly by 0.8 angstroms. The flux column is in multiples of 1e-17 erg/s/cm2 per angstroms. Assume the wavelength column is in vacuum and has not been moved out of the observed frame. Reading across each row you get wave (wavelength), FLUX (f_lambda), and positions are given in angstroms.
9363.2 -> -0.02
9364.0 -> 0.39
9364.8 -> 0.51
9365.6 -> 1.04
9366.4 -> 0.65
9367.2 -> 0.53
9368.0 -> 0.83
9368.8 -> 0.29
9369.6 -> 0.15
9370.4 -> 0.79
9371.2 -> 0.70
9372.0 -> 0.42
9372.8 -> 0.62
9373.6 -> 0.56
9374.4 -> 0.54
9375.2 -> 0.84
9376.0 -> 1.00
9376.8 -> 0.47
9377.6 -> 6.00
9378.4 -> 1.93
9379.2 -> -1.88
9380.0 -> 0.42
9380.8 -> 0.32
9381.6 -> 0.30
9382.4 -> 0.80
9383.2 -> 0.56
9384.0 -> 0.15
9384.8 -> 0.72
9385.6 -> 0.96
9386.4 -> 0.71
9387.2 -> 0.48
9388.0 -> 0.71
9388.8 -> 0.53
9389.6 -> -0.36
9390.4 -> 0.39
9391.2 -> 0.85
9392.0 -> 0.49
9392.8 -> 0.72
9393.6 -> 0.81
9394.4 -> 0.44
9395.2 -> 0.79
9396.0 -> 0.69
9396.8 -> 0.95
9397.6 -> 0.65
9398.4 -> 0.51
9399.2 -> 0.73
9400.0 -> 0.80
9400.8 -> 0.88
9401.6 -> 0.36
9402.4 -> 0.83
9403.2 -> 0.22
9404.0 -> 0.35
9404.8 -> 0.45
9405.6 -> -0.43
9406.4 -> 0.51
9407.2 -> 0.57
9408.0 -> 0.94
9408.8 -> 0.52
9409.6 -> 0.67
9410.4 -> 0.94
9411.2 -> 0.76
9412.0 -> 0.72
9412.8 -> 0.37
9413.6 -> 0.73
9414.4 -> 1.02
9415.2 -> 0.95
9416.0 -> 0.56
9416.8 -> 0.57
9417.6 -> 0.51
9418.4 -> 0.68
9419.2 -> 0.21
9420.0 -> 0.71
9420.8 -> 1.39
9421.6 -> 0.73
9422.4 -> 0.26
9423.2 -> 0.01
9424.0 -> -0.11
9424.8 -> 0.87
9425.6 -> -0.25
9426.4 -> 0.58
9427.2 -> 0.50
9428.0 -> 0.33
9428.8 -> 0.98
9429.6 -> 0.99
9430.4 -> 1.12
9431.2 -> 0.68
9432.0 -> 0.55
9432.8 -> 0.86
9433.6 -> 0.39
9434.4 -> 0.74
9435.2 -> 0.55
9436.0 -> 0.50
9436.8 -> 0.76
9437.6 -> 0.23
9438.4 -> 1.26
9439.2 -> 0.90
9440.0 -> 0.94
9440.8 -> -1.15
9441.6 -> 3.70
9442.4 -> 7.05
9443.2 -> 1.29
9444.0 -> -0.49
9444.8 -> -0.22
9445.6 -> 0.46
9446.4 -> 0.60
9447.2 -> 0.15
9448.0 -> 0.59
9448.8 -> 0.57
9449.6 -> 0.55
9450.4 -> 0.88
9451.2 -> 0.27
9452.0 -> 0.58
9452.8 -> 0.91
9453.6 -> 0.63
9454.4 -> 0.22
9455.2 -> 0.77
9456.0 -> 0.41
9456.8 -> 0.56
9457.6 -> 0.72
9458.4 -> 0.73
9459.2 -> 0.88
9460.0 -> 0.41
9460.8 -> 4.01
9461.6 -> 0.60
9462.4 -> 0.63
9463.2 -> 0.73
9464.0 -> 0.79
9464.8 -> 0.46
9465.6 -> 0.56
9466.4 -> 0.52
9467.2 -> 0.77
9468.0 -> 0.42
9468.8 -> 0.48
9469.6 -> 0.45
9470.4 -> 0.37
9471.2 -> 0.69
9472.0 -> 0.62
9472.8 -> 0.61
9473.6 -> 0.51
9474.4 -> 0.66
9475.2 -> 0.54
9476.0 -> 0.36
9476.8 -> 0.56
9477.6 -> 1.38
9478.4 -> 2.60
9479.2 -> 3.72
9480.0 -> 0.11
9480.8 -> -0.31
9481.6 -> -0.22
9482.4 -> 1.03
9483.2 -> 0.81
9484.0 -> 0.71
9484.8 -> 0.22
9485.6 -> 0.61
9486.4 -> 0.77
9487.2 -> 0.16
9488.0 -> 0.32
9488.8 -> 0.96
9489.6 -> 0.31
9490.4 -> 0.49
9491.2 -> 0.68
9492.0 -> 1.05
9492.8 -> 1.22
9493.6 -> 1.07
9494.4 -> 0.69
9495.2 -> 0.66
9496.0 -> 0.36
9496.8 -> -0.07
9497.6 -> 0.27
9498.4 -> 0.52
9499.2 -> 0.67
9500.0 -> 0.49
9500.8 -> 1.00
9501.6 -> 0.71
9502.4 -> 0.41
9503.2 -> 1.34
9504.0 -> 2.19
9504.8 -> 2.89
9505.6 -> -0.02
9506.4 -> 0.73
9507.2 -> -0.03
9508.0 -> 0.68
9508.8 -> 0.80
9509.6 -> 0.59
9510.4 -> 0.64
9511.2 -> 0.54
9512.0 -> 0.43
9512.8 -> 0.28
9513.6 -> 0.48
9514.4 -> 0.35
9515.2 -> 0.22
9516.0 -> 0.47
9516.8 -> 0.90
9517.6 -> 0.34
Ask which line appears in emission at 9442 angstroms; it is [O III] 5007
